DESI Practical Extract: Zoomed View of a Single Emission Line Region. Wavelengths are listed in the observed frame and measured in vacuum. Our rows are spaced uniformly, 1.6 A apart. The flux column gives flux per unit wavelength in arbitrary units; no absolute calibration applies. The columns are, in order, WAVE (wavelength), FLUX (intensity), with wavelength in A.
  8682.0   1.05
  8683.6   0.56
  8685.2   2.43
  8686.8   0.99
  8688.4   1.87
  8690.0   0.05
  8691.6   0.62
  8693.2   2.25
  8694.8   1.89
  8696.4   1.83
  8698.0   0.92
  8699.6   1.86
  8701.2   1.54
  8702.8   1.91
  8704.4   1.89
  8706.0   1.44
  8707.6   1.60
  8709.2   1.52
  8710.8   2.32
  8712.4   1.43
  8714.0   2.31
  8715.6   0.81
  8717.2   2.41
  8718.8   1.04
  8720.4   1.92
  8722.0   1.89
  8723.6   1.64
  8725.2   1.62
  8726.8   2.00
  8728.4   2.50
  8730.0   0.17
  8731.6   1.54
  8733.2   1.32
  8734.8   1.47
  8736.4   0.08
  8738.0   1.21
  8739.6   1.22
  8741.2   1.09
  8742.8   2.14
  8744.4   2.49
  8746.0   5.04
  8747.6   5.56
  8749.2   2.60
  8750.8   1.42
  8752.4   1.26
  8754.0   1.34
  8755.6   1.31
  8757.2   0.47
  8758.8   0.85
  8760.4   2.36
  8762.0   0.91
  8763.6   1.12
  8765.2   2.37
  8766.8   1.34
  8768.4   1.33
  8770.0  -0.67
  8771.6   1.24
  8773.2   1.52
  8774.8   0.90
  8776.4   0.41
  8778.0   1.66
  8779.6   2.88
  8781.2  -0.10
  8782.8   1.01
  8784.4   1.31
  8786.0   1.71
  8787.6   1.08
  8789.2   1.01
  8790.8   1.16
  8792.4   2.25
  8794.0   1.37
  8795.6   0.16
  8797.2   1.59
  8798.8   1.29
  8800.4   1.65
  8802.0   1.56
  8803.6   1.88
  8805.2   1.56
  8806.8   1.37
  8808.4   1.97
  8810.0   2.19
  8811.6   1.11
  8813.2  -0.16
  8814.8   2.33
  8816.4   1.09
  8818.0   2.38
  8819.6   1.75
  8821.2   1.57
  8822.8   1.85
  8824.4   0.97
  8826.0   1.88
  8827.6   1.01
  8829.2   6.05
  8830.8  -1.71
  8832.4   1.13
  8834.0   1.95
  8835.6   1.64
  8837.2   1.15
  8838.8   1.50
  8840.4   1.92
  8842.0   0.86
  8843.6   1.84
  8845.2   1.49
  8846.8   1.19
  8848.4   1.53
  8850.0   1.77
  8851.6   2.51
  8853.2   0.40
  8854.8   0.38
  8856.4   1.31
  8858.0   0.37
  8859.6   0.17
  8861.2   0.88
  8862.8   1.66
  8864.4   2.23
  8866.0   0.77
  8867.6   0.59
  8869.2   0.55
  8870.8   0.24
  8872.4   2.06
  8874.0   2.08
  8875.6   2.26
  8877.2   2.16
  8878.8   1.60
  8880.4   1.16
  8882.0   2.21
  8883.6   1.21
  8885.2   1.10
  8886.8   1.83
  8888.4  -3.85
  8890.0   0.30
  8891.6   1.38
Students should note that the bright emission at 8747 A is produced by Hgamma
